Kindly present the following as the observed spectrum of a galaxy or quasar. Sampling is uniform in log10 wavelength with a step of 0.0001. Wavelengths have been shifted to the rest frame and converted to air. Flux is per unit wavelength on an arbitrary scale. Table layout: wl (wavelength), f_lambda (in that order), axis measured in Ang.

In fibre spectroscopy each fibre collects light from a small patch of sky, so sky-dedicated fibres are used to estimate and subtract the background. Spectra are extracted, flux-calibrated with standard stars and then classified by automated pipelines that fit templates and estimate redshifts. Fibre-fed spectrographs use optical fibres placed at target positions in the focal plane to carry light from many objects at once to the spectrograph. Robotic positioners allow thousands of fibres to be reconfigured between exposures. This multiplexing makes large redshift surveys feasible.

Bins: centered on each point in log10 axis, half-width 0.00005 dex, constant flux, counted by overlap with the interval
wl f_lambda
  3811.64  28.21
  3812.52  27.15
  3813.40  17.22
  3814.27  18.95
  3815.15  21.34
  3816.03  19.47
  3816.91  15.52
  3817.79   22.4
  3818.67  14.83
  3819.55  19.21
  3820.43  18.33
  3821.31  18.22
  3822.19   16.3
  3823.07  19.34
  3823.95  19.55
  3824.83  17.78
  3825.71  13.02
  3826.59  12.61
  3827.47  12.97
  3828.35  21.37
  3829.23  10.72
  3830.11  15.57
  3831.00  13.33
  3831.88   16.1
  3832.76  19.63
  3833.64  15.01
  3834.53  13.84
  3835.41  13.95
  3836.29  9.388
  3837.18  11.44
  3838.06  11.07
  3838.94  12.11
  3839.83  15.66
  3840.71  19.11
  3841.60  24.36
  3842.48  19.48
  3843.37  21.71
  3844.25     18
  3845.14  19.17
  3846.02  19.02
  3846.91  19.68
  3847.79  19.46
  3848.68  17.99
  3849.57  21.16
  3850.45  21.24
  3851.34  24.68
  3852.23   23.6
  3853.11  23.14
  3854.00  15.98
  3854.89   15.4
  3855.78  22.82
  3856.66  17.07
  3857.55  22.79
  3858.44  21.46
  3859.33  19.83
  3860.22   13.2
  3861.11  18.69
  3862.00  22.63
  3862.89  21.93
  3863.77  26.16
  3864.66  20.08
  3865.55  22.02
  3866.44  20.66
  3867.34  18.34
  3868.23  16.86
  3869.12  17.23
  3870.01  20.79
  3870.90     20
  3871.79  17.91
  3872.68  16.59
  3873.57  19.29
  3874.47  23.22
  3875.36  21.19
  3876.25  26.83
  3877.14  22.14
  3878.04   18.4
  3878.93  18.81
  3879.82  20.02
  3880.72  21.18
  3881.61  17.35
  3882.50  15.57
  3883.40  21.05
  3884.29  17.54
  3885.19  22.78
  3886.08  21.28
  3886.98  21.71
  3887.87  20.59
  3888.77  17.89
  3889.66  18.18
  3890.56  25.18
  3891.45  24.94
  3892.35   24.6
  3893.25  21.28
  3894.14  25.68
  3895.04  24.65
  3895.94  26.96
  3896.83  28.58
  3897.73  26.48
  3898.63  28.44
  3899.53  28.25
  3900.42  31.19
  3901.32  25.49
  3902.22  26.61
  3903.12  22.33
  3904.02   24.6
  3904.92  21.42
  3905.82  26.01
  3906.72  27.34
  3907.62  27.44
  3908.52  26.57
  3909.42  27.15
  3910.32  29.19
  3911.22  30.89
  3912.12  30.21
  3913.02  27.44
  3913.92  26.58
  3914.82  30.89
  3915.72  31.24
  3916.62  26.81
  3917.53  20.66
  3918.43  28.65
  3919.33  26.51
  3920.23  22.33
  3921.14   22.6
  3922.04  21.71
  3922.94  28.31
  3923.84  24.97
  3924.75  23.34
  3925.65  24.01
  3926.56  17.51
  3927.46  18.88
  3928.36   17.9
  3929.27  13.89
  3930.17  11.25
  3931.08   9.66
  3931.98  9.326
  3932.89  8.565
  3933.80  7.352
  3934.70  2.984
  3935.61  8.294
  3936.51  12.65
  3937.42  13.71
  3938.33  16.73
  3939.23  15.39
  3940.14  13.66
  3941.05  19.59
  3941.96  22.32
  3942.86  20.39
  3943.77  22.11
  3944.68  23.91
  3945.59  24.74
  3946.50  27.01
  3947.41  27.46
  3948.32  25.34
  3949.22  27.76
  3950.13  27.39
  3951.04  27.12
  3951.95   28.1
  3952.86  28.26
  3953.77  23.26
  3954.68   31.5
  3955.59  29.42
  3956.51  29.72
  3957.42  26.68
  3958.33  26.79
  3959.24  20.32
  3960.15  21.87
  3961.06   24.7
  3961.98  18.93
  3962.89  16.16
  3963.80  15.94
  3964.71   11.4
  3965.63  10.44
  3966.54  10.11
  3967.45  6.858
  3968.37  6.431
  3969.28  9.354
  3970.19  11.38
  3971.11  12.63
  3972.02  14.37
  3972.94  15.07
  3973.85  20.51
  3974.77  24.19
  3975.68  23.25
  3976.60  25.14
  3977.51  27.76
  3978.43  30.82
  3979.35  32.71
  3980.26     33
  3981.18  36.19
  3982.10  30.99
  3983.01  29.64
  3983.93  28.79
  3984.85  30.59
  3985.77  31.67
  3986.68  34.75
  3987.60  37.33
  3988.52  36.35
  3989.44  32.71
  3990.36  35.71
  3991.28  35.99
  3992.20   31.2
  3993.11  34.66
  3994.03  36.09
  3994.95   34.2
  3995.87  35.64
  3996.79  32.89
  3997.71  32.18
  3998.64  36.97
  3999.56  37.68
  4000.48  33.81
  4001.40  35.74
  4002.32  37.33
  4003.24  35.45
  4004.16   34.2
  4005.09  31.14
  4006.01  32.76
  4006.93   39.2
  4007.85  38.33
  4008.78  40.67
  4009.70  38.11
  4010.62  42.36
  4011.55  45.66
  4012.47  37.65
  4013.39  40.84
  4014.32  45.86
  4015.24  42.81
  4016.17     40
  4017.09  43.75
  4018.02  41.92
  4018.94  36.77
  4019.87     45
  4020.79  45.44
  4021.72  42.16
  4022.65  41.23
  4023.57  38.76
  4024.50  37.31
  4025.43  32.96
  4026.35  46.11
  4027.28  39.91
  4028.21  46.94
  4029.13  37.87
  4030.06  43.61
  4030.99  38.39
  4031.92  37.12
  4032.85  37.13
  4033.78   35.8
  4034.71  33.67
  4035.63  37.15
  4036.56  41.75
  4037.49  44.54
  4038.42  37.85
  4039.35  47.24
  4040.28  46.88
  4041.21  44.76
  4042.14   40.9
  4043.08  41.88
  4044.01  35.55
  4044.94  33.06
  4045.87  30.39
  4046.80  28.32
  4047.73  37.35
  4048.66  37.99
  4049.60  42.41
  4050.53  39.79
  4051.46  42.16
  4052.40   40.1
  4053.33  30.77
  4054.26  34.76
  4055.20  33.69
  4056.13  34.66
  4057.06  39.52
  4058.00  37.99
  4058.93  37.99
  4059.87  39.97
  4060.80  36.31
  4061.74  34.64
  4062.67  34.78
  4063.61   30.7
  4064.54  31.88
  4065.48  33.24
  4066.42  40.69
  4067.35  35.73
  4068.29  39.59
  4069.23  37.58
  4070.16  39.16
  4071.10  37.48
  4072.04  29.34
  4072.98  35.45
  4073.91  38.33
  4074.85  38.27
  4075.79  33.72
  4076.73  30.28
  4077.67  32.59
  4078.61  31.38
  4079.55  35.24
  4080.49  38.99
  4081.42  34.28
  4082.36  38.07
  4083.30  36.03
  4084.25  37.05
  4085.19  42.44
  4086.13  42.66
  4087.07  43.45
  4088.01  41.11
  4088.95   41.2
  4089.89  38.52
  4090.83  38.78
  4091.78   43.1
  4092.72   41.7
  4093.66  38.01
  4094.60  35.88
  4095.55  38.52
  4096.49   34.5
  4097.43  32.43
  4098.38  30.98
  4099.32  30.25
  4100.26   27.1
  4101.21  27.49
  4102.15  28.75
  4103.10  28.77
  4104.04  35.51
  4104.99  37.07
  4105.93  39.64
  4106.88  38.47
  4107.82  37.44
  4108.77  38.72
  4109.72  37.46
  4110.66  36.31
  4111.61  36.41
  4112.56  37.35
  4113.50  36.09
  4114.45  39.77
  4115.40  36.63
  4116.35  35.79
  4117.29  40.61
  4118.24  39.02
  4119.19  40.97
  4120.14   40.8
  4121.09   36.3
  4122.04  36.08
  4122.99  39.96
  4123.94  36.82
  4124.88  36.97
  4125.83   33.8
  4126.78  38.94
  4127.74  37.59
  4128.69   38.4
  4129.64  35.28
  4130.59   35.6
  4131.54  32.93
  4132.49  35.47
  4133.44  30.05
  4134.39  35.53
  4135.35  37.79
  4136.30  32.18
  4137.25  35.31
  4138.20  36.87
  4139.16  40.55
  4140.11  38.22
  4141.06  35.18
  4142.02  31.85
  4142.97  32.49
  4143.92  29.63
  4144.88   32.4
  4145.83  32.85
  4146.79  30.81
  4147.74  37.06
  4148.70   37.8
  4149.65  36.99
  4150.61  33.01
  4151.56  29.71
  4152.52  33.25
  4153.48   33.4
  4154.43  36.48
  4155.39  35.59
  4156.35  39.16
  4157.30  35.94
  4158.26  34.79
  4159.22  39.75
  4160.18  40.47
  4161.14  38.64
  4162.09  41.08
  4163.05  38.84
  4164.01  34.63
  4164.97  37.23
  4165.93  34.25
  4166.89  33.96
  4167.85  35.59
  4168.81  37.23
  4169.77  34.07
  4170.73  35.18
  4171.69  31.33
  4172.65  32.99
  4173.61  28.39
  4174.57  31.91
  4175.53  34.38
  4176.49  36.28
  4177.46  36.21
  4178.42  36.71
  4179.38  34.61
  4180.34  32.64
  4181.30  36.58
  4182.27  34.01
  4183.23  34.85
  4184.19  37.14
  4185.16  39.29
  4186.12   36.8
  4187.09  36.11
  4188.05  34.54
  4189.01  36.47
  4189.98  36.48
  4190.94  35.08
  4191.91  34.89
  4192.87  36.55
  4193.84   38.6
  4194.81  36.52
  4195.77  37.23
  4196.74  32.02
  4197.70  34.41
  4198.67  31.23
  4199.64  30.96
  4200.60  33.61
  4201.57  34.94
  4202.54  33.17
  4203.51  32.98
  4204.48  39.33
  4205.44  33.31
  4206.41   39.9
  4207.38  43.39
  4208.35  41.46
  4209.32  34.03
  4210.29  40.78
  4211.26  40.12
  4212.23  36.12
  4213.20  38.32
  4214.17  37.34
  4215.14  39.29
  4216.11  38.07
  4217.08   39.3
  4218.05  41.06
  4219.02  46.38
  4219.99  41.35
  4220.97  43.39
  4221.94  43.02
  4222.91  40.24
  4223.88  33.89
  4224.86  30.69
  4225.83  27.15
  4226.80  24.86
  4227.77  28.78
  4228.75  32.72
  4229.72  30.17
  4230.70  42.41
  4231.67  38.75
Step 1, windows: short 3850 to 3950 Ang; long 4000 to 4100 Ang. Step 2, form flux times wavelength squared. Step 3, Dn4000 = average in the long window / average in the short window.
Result 1.9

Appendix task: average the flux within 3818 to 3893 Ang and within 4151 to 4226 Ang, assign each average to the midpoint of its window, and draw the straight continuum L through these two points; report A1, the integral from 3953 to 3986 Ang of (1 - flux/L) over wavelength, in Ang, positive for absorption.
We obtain 3.6 Ang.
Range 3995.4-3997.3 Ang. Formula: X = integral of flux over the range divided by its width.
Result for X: 34.2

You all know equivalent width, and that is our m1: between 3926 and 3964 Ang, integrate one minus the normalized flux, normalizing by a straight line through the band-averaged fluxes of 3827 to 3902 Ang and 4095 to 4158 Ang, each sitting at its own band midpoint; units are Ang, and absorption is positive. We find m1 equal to 7.58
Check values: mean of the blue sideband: 20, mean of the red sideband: 35.4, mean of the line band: 19.9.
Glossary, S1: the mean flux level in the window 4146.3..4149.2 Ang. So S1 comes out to 35.2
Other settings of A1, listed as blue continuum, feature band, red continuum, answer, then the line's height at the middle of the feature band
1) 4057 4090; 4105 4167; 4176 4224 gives 1.0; 36.9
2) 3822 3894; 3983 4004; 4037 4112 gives -2.9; 30.1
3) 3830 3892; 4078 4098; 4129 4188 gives -4.3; 31.4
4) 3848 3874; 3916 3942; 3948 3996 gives 6.3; 23.3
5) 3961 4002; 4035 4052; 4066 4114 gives -3.9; 32.1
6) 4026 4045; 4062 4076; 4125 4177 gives 1.1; 39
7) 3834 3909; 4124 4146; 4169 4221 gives -1.1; 33.4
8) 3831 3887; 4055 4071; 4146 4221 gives -3.5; 29.8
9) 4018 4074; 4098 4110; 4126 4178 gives 1.0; 36.6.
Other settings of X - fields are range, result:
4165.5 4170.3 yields 35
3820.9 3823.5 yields 17.9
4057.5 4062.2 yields 37.3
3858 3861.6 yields 18.3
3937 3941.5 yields 15.8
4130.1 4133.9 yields 33.6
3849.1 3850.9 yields 21.2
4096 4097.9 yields 33.6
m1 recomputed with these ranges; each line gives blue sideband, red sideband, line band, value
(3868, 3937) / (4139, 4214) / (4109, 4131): -3.2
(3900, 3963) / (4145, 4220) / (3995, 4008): -4.3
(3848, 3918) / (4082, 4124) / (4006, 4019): -4.0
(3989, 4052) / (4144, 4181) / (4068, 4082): 0.7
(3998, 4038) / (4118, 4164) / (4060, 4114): 1.9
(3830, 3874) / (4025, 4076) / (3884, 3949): 6.0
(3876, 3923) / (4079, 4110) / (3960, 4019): 0.6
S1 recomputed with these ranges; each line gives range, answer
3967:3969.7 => 7.52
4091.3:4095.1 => 39.6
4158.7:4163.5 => 39.7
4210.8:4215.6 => 38.2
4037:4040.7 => 44.1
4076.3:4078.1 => 31.4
